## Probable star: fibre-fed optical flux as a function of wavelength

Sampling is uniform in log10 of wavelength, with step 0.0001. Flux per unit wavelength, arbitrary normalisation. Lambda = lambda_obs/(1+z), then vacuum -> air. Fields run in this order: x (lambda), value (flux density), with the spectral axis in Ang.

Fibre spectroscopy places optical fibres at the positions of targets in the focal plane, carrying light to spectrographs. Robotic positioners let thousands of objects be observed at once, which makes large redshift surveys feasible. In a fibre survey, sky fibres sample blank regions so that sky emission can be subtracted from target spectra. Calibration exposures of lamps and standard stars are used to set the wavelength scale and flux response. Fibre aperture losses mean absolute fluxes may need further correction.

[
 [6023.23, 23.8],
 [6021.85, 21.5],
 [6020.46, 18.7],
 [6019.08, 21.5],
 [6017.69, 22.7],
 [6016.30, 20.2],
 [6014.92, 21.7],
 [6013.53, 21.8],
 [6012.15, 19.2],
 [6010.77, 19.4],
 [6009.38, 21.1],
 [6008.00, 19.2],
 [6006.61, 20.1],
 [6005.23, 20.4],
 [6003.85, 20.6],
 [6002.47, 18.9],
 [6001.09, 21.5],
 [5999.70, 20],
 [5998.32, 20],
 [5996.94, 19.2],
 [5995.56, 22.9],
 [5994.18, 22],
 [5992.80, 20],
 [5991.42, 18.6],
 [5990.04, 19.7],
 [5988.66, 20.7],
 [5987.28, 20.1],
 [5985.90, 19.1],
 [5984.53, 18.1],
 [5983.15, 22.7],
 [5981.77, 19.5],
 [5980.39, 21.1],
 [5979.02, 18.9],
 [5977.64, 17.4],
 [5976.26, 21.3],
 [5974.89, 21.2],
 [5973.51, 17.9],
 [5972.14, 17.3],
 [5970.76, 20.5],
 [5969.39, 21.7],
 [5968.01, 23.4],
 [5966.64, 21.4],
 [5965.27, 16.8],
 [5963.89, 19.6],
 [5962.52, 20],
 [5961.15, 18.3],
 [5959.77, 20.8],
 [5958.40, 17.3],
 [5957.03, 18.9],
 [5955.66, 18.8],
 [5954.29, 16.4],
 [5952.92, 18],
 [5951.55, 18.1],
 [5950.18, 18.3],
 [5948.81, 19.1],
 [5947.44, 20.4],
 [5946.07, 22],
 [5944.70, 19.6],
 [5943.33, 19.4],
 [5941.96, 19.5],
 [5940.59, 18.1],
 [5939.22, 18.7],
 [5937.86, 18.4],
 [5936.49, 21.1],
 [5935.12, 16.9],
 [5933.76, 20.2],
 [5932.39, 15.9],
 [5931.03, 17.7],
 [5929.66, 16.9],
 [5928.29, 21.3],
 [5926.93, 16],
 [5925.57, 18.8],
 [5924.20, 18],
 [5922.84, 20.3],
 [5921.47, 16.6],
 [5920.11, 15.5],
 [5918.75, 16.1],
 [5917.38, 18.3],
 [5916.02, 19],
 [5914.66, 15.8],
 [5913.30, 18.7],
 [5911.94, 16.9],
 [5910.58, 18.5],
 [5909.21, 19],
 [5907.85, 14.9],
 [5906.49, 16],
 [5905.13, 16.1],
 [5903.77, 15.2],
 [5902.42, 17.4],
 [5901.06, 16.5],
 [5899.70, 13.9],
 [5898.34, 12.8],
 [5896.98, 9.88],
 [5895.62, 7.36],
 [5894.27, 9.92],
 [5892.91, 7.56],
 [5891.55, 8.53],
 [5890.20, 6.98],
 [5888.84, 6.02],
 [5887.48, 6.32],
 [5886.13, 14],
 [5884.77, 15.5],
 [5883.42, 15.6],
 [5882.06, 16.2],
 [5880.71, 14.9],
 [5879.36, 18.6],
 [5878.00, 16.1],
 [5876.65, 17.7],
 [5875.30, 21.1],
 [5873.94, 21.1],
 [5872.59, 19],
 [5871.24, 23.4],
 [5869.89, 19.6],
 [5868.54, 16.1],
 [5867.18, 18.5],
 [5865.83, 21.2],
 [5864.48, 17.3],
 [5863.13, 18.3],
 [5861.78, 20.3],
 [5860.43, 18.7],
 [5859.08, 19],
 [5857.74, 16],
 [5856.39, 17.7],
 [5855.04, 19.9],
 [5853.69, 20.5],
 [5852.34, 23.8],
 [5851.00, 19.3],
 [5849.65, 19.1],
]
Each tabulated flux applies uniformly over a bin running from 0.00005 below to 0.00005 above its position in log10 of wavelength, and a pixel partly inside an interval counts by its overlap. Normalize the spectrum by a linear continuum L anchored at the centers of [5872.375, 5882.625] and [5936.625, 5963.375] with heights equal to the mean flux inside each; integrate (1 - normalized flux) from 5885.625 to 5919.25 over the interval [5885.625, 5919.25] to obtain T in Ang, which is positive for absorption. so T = 8.7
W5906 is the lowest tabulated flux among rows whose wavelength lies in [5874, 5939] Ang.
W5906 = 6.02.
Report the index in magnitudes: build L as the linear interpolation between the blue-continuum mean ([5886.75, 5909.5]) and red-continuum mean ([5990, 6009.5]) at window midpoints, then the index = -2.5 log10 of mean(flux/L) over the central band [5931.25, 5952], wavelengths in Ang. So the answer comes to -0.22 mag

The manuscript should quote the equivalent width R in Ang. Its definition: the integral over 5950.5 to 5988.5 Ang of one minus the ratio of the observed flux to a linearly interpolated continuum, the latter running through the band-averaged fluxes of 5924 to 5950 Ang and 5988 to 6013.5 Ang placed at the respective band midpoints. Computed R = 0.24 Ang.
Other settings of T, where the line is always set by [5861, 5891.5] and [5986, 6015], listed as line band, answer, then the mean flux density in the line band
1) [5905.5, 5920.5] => 0.3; 17.2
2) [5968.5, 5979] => -0.1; 19.6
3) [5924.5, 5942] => -0.2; 18.4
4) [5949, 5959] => 0.4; 18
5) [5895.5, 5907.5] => 2.1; 14.2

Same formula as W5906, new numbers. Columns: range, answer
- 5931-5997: 15.9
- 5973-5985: 17.4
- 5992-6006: 18.9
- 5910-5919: 15.8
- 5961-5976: 16.8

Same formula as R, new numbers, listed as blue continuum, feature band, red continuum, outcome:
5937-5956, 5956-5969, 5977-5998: -0.19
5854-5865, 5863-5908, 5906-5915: 7.37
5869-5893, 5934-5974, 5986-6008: -1.95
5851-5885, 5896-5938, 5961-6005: 5.04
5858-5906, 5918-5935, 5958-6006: -0.33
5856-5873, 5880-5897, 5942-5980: 7.41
